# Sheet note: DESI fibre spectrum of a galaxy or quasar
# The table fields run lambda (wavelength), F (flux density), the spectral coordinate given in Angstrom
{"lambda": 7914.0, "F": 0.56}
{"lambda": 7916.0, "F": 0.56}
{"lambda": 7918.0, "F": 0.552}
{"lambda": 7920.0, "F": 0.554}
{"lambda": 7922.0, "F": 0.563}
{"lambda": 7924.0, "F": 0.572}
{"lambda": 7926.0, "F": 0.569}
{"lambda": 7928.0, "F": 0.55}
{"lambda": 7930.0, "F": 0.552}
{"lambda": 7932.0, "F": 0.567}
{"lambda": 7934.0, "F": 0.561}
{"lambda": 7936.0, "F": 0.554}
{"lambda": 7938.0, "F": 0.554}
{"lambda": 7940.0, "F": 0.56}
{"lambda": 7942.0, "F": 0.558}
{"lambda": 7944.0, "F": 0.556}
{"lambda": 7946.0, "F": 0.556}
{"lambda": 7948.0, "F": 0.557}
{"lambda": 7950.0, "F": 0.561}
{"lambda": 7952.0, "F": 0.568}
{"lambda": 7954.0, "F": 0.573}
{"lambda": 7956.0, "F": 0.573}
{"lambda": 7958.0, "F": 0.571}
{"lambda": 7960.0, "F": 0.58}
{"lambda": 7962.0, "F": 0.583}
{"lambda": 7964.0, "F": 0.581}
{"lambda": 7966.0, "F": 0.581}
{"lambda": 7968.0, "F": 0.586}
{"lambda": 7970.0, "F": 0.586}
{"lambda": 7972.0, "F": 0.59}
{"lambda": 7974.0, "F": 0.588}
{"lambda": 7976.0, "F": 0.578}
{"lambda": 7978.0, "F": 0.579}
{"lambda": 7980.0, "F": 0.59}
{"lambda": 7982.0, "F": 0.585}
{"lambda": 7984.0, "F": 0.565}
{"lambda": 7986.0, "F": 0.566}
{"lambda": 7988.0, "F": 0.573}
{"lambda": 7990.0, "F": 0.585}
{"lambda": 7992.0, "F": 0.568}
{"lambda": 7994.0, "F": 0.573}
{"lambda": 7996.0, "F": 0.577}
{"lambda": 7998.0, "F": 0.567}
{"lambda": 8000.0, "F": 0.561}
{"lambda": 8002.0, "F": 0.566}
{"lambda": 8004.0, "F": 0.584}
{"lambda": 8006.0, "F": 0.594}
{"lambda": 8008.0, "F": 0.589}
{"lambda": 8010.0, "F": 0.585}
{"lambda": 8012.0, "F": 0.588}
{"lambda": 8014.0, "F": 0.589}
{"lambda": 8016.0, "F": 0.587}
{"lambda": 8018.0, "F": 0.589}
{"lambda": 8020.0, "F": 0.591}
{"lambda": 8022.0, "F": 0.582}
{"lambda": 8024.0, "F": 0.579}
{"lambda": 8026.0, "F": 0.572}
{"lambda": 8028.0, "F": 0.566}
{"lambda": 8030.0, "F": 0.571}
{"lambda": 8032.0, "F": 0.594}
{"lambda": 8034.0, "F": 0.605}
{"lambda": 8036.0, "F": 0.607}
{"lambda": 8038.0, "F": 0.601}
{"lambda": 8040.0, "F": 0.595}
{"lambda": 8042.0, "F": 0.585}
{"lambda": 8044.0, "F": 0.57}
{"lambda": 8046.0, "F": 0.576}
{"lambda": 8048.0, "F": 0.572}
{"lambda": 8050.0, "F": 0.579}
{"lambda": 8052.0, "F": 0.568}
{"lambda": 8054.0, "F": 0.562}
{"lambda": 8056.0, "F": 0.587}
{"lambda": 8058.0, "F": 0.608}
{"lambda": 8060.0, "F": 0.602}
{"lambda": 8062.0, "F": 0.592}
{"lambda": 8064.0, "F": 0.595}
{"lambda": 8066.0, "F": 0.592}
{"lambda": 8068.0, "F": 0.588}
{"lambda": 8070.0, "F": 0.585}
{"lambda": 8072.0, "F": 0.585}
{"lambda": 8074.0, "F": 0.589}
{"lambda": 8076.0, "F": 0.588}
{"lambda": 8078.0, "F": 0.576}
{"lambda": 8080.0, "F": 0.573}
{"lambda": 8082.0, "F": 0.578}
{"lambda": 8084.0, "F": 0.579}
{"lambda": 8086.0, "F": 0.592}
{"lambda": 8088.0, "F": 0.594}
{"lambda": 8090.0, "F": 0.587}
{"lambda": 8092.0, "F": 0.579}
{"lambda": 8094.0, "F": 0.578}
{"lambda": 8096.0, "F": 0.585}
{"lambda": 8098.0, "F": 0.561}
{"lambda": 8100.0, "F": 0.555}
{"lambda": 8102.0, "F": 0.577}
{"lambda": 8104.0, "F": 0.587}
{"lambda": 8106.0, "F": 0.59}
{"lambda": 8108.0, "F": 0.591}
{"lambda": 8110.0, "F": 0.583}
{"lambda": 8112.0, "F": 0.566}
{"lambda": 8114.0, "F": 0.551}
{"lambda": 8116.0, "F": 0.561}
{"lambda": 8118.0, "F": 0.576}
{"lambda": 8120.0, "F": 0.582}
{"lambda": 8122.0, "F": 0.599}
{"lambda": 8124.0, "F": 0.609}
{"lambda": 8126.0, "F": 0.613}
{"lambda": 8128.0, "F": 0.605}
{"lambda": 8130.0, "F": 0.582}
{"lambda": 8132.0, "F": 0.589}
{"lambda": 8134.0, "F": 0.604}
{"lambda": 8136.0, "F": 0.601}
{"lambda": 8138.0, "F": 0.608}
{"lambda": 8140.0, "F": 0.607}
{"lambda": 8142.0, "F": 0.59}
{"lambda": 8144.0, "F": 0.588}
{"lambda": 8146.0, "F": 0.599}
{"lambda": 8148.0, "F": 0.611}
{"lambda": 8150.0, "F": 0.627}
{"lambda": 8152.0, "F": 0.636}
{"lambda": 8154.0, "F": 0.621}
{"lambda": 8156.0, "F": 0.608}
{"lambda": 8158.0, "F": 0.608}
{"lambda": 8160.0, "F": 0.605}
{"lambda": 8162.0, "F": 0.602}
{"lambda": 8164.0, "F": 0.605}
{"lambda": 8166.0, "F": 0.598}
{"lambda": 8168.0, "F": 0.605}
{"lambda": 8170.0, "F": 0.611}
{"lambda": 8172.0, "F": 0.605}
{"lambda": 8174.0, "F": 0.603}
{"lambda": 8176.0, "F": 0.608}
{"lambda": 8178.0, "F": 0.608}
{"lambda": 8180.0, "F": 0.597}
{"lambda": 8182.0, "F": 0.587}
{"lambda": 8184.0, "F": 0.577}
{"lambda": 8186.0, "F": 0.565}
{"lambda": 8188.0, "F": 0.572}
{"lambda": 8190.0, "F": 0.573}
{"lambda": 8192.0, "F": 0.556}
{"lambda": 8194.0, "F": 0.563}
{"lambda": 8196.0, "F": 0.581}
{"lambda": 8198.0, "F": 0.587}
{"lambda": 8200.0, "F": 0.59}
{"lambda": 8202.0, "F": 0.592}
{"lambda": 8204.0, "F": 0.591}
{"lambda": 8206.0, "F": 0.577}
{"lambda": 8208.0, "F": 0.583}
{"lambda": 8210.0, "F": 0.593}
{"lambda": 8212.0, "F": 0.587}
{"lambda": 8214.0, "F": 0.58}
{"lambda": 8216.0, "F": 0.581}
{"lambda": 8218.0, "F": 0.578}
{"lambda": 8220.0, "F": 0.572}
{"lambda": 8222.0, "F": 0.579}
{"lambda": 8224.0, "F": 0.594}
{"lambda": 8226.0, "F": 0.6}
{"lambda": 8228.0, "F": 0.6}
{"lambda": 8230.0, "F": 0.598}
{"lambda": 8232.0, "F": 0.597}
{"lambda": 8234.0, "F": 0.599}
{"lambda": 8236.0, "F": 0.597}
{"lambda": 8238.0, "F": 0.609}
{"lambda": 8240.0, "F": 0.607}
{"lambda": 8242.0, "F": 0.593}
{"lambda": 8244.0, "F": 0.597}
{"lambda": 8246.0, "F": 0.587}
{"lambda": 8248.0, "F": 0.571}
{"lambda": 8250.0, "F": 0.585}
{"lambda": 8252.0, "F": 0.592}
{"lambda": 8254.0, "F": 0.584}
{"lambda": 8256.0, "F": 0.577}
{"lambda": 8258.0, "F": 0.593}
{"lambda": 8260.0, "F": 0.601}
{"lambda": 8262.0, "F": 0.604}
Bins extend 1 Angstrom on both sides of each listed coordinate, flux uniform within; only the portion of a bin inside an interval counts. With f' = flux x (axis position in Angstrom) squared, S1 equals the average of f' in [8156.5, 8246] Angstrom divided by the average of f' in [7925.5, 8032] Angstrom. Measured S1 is 1.09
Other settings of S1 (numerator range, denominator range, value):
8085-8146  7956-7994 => 1.05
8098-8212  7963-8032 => 1.06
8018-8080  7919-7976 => 1.06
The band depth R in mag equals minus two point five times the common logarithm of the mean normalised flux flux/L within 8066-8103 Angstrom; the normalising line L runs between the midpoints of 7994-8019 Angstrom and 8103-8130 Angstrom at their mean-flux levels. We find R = 0.01 mag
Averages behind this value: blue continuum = 0.581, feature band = 0.581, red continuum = 0.585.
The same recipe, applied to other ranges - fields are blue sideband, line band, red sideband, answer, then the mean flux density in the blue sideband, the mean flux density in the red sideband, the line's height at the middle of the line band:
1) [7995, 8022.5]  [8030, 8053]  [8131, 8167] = 0.003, 0.582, 0.606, 0.588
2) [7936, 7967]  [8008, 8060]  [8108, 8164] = -0.008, 0.567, 0.597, 0.581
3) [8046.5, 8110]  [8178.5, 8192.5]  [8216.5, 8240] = 0.025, 0.583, 0.593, 0.59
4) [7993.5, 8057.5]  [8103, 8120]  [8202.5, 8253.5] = 0.017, 0.582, 0.59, 0.585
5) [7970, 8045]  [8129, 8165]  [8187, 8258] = -0.037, 0.582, 0.586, 0.585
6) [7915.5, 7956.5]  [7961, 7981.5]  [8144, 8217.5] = -0.036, 0.56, 0.594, 0.565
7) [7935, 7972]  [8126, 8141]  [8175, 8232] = -0.036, 0.569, 0.585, 0.58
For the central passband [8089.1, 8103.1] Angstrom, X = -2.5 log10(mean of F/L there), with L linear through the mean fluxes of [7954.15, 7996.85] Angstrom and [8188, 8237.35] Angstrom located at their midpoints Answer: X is 0.01 mag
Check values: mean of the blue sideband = 0.579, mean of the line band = 0.575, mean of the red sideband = 0.585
